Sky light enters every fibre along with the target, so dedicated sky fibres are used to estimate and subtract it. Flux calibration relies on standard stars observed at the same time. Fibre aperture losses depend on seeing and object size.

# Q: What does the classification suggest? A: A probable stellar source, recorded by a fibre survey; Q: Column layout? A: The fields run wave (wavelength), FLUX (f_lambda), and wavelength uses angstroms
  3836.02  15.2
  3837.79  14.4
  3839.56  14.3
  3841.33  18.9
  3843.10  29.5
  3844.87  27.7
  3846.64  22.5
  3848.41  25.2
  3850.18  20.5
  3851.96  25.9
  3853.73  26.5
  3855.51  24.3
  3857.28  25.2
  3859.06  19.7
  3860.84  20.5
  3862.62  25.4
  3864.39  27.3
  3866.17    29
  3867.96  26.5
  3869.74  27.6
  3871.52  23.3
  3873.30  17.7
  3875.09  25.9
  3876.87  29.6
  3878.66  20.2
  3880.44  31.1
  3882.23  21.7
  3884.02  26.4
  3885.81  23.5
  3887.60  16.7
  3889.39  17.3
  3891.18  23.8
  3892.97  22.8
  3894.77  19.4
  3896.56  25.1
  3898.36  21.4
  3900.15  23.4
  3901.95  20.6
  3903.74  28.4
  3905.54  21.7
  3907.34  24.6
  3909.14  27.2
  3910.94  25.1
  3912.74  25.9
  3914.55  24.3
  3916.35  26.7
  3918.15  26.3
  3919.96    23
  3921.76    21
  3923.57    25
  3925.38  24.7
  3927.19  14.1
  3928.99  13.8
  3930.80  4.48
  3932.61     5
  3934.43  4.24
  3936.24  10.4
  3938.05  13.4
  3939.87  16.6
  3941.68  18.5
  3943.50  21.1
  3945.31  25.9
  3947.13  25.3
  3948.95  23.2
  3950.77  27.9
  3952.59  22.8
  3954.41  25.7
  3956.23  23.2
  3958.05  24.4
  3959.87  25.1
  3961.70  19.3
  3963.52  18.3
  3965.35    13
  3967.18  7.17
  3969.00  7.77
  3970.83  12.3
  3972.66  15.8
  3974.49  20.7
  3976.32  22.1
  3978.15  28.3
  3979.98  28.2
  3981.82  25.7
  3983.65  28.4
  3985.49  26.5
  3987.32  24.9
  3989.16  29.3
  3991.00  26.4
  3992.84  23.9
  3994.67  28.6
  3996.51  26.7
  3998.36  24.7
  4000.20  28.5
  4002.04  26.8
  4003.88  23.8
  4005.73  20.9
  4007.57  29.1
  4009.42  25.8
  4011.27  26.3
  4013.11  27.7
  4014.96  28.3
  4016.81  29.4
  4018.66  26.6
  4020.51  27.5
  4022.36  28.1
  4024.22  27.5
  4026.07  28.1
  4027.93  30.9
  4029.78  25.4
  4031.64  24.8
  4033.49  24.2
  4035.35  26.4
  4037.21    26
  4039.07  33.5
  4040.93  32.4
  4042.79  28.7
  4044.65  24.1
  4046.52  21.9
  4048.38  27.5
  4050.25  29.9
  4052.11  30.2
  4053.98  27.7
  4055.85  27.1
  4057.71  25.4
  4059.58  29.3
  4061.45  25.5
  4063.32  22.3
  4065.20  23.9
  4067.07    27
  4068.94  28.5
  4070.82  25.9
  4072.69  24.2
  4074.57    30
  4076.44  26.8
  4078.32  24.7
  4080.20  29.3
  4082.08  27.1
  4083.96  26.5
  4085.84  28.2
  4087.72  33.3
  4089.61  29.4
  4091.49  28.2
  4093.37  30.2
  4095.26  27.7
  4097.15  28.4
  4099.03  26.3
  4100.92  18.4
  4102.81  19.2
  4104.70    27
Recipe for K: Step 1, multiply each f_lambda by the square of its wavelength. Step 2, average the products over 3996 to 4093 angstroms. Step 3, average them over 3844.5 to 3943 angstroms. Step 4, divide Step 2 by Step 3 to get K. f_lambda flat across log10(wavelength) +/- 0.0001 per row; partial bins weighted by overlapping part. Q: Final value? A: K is 1.34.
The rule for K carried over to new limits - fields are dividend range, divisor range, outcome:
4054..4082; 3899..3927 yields 1.18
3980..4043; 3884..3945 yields 1.42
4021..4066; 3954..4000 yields 1.25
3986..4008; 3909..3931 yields 1.23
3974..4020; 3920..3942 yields 1.88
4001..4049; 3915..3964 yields 1.43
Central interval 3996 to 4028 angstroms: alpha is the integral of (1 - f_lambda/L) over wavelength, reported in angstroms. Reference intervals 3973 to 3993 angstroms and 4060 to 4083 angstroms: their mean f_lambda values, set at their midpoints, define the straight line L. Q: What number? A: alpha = -1.3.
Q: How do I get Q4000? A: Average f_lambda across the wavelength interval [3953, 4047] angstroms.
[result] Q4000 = 24.7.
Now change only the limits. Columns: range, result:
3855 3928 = 23.7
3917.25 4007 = 20.9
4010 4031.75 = 27.6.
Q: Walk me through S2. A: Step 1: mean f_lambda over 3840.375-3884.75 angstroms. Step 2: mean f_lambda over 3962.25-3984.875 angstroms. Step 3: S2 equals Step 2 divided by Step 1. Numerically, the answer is 0.8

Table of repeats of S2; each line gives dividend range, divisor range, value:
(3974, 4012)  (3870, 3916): 1.10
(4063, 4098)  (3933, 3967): 1.42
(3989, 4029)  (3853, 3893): 1.12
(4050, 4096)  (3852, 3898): 1.15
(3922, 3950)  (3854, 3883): 0.67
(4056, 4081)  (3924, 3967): 1.45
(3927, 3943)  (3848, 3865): 0.47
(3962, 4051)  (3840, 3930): 1.06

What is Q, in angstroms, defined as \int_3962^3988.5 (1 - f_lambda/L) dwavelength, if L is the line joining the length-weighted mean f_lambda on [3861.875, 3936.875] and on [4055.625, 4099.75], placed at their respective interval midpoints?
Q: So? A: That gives 4.7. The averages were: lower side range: 22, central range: 20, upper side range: 27.3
